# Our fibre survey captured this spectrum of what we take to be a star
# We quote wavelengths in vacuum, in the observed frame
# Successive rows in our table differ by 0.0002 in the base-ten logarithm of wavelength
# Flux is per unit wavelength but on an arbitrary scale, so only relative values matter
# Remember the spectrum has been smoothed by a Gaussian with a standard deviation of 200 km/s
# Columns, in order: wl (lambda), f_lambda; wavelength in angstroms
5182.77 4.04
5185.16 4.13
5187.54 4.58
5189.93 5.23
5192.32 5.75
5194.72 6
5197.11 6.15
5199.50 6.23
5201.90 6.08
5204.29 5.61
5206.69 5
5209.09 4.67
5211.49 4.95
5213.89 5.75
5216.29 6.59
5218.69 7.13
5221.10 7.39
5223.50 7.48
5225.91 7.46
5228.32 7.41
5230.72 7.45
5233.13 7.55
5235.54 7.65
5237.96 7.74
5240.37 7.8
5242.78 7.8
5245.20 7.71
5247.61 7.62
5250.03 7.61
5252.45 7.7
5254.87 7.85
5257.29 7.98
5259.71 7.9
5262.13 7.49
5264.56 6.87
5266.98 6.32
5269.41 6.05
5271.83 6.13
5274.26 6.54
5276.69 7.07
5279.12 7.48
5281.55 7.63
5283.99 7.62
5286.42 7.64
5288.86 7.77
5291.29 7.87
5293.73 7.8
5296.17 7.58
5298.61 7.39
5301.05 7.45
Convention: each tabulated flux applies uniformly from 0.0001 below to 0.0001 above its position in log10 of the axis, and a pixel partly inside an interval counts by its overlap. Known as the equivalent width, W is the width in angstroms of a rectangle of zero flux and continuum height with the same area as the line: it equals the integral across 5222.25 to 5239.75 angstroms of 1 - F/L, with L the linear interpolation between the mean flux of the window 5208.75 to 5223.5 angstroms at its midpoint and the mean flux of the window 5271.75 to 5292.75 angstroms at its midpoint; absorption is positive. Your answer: -2.7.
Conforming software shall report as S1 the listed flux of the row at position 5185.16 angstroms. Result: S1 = 4.13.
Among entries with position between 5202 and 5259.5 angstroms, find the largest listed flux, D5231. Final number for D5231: 7.98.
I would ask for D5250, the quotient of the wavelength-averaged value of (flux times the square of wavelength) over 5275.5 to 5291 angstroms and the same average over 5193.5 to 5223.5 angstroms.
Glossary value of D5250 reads 1.29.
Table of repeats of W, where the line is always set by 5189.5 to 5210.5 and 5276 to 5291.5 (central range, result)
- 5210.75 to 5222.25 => -0.7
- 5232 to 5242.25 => -1.9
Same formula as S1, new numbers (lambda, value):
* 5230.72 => 7.45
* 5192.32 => 5.75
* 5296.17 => 7.58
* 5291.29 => 7.87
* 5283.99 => 7.62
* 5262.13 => 7.49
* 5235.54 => 7.65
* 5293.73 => 7.8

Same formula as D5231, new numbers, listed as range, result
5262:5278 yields 7.49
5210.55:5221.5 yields 7.39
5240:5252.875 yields 7.8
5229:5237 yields 7.65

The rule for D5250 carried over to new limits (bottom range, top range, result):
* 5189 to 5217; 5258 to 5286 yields 1.28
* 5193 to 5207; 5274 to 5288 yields 1.29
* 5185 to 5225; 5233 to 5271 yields 1.29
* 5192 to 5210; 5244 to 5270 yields 1.33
